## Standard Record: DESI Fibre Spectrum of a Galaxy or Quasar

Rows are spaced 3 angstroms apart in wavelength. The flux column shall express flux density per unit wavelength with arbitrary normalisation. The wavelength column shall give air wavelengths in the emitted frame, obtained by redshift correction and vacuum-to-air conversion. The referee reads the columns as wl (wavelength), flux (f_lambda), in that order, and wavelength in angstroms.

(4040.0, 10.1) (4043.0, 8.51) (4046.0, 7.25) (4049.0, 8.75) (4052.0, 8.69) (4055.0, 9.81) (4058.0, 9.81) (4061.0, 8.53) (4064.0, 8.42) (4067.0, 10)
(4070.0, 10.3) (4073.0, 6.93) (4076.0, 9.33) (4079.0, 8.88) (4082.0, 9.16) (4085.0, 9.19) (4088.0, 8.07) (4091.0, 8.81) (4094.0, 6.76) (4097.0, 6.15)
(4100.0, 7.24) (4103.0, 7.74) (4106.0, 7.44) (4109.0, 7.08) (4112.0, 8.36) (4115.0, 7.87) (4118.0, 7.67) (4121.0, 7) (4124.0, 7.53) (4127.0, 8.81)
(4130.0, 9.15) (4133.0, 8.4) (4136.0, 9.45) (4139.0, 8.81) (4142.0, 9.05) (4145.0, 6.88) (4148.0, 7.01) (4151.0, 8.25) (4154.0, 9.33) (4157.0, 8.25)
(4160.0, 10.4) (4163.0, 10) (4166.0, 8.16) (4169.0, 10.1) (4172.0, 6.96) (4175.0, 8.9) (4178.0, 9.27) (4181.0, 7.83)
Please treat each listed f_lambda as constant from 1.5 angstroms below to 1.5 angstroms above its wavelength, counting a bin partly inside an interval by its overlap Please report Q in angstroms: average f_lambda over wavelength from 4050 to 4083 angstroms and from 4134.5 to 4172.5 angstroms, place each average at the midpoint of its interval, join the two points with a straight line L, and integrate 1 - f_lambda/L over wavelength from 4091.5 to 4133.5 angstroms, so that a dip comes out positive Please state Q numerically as 5.7 angstroms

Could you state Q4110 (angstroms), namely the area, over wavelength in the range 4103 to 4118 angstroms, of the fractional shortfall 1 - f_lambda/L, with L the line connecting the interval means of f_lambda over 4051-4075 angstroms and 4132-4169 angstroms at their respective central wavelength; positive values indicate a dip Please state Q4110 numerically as 2.02 angstroms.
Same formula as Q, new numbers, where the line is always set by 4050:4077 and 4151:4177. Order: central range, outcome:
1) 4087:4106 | 3.4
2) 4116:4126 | 1.7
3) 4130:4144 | 0.2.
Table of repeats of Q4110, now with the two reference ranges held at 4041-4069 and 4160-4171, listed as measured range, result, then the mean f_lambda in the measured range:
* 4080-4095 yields 0.99 angstroms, 8.47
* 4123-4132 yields 0.69 angstroms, 8.54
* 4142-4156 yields 2.03 angstroms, 8.01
